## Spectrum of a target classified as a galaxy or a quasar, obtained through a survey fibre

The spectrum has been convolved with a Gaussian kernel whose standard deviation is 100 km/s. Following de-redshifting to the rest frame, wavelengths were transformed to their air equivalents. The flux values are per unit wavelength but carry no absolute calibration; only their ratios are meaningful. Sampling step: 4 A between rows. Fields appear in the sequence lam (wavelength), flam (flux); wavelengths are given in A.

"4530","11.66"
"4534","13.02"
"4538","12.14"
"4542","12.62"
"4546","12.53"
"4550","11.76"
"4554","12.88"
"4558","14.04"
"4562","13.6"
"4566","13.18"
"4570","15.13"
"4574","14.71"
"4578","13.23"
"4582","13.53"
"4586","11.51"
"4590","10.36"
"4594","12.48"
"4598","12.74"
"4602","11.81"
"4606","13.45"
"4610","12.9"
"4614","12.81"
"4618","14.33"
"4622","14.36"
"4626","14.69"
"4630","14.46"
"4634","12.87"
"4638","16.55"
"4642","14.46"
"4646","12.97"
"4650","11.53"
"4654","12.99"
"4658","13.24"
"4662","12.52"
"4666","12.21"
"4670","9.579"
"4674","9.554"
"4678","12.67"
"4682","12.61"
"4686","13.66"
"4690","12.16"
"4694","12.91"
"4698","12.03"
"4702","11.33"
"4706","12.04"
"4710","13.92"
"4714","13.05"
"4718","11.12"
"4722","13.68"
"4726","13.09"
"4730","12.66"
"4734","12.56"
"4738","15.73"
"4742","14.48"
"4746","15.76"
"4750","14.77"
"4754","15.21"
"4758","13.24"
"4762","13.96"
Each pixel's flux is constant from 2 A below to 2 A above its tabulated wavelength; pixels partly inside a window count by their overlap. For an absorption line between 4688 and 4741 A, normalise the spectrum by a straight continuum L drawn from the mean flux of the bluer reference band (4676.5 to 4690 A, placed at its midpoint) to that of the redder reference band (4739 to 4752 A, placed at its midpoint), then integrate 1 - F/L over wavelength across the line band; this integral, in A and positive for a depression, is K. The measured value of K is 4.37 A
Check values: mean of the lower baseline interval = 12.9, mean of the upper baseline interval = 15.1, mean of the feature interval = 12.8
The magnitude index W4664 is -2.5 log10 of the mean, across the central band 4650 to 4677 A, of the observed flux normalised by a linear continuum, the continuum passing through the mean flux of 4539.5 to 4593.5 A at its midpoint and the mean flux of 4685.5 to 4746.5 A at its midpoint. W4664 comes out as 0.12 mag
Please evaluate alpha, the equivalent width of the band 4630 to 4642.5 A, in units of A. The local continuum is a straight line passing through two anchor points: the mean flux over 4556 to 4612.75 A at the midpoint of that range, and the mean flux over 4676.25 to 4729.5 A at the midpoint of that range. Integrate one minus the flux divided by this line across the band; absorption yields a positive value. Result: -1.7 A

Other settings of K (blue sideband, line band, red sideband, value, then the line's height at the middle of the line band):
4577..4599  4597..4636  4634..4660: -1.7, 12.9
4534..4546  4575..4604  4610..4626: 2.2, 13.3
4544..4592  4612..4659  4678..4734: -3.4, 12.8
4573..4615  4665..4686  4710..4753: 2.8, 13.3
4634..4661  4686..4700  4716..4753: 1.1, 13.7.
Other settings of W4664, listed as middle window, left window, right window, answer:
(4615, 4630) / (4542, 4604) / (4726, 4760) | -0.084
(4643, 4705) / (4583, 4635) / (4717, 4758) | 0.111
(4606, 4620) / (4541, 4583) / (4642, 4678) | -0.057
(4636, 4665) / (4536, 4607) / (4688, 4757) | -0.026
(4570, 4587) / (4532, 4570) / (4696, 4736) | -0.054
